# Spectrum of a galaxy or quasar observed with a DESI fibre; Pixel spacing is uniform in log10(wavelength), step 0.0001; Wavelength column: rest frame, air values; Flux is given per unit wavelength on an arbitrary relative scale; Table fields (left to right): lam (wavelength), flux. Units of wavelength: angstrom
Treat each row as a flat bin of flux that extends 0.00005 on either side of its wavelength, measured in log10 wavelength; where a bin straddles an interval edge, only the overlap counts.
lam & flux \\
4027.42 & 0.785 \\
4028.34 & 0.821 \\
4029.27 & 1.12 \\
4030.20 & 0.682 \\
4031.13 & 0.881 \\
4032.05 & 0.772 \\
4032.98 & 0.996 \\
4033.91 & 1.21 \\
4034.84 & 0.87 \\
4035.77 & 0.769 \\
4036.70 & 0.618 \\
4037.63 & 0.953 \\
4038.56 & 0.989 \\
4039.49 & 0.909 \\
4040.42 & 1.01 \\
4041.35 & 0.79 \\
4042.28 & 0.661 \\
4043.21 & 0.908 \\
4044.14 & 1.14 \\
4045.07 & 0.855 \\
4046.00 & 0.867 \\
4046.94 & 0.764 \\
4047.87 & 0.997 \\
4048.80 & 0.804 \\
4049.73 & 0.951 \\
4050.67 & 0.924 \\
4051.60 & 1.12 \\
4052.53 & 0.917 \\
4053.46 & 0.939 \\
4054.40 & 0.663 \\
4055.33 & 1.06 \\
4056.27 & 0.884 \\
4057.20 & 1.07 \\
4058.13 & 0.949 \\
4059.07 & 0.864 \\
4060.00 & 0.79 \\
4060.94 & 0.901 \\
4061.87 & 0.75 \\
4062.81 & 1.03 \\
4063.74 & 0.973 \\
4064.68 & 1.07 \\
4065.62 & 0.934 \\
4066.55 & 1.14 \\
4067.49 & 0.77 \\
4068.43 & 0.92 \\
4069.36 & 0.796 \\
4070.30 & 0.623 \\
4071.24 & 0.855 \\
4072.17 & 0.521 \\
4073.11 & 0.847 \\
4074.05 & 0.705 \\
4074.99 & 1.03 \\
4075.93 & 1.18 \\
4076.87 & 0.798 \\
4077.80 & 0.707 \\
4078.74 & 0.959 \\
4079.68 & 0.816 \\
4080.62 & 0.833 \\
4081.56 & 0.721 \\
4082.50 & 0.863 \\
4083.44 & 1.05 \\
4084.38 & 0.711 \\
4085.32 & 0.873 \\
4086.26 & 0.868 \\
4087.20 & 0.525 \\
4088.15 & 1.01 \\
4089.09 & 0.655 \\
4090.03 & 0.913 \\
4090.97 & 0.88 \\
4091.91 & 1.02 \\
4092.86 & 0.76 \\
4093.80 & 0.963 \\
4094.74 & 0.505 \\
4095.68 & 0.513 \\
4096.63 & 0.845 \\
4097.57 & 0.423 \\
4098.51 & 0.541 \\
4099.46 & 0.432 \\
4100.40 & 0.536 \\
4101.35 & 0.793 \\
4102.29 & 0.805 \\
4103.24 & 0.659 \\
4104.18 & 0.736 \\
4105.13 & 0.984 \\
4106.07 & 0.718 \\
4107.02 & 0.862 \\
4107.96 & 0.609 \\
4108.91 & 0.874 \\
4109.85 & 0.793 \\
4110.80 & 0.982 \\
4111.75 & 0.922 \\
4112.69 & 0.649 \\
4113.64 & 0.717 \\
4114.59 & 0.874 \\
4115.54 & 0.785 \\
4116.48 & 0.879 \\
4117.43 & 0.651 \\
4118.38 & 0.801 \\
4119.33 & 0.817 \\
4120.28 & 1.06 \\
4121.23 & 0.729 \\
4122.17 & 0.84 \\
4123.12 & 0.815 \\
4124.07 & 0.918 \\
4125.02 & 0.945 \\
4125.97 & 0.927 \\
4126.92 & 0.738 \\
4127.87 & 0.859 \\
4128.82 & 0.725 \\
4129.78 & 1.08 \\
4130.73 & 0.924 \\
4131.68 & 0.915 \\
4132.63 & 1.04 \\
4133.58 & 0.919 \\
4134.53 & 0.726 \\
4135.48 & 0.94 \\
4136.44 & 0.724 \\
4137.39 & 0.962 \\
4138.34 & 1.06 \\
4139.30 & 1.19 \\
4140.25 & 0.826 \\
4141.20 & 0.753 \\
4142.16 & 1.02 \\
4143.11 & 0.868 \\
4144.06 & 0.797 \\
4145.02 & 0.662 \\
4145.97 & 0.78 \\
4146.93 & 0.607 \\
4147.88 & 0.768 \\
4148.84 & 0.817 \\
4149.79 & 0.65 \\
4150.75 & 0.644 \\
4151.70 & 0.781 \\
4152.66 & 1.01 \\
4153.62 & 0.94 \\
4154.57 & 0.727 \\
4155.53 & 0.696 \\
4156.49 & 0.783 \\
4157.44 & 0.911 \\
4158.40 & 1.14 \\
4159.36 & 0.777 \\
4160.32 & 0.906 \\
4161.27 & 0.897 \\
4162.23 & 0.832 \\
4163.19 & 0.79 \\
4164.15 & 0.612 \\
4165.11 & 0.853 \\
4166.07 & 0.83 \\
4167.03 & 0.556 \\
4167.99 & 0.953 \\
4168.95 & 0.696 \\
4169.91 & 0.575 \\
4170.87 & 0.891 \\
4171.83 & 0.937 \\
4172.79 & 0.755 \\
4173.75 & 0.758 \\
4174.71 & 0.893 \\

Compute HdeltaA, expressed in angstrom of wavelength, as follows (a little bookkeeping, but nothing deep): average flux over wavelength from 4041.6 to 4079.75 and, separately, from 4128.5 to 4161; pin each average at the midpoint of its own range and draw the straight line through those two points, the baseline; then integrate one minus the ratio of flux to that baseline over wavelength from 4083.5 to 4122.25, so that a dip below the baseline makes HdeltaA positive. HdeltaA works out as 4.51 angstrom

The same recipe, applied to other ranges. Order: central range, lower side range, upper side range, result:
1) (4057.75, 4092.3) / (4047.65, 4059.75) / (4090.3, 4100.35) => -2.5 angstrom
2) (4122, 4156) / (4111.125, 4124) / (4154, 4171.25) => -1.7 angstrom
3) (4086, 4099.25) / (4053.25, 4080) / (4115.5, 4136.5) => 2.1 angstrom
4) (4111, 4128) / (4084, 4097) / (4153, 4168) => -0.6 angstrom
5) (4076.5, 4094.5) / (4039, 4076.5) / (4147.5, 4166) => 0.8 angstrom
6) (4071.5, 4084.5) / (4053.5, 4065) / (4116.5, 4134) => 0.9 angstrom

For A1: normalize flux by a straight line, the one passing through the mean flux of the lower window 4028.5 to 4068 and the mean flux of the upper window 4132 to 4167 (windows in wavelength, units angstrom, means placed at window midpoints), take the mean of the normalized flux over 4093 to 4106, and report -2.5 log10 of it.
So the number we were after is 0.278 mag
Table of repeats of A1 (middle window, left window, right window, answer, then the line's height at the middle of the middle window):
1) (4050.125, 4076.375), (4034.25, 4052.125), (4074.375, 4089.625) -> -0.04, 0.87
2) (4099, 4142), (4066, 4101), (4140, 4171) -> -0.06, 0.792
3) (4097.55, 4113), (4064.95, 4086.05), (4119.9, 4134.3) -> 0.19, 0.874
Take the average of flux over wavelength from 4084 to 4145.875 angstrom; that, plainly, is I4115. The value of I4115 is 0.813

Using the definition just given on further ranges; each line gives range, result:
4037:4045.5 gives 0.908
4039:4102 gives 0.841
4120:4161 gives 0.857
